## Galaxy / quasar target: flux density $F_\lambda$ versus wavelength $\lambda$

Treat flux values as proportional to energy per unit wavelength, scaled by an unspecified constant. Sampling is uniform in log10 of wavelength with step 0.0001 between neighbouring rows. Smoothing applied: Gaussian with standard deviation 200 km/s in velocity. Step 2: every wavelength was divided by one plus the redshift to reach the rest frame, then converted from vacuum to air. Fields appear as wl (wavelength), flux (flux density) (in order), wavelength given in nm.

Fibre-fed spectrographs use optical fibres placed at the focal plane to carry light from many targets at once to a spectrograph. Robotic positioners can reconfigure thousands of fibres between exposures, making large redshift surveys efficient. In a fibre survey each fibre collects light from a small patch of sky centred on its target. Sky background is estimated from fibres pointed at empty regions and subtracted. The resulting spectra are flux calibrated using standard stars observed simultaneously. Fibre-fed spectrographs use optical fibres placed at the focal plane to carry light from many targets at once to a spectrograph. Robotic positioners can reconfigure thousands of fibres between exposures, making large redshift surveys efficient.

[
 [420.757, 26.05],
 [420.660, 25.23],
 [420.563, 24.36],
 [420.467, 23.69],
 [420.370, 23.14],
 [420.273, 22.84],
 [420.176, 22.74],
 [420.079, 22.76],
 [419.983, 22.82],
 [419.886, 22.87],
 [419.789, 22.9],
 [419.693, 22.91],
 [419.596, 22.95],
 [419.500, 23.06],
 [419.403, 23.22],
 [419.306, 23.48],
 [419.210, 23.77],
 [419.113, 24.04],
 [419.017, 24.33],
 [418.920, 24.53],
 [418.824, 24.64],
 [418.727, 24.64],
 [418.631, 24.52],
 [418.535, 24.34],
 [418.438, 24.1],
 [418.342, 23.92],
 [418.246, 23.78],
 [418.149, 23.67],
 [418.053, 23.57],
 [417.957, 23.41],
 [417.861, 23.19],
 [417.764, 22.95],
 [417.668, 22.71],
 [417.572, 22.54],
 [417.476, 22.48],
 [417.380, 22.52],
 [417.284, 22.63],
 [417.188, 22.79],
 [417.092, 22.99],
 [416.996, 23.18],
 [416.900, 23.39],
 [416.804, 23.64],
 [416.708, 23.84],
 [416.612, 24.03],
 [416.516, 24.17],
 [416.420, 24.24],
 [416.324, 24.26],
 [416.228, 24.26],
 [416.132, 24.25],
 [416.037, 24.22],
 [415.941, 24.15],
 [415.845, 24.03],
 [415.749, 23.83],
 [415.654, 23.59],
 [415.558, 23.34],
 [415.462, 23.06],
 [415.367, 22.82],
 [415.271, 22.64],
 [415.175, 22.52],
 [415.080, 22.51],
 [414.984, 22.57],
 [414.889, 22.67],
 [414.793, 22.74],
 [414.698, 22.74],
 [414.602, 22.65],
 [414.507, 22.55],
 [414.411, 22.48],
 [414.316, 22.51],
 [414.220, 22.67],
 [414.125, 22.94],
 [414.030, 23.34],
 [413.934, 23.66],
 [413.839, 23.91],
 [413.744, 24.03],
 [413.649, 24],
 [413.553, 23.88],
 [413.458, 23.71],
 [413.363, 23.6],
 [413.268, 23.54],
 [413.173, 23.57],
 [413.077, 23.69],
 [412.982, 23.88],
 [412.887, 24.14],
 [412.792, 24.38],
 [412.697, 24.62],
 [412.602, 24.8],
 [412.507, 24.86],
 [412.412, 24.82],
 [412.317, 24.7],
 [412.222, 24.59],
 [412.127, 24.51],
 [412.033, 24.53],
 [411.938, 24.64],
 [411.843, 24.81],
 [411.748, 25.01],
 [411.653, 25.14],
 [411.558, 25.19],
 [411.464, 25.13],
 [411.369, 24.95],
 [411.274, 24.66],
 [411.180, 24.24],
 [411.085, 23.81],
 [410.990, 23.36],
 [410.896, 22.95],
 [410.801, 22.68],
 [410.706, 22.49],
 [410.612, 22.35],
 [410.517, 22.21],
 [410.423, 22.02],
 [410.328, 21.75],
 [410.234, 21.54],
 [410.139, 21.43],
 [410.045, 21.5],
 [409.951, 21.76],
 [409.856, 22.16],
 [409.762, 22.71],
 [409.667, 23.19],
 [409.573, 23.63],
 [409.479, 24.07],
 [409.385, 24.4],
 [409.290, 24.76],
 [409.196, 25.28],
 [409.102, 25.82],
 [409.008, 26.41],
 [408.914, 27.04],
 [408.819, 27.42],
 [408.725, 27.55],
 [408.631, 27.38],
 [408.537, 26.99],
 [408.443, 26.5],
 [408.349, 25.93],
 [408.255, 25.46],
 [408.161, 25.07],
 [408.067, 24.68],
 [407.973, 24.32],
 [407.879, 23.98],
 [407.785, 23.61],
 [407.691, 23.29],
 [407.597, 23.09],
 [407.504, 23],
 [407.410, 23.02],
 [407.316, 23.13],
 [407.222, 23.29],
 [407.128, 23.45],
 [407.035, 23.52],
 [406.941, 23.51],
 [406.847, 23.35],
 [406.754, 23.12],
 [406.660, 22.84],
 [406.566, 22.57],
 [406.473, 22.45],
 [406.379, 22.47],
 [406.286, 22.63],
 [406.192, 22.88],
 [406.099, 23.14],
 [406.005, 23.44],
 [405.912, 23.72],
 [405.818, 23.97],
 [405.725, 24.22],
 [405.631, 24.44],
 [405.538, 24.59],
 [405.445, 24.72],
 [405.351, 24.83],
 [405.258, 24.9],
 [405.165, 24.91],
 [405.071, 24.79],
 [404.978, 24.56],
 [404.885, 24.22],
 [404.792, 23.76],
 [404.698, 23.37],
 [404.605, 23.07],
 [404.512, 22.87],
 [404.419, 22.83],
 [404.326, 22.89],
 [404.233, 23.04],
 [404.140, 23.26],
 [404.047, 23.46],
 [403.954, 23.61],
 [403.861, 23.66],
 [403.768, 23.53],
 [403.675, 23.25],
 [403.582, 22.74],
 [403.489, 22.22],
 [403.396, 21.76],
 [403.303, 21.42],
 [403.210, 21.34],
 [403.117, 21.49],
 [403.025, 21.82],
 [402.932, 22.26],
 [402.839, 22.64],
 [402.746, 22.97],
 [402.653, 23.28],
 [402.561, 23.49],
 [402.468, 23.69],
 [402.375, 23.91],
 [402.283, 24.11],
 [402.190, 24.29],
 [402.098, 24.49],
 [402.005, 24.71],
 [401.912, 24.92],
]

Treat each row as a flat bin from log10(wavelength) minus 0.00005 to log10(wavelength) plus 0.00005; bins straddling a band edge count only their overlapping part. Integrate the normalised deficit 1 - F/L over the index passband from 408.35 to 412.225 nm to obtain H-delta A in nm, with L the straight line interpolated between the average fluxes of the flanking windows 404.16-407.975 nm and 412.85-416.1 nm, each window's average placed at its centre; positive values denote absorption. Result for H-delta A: -0.13 nm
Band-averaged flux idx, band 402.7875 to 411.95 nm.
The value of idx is 23.7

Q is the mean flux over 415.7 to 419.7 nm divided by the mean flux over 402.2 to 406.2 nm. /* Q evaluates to 1.01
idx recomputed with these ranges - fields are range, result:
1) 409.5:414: 23.7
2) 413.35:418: 23.3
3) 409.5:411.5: 22.9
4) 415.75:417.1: 23.9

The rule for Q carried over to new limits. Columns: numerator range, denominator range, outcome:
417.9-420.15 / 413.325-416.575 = 1.01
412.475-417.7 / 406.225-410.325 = 0.98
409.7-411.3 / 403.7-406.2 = 0.95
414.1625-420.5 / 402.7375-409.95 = 0.98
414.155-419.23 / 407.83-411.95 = 0.97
